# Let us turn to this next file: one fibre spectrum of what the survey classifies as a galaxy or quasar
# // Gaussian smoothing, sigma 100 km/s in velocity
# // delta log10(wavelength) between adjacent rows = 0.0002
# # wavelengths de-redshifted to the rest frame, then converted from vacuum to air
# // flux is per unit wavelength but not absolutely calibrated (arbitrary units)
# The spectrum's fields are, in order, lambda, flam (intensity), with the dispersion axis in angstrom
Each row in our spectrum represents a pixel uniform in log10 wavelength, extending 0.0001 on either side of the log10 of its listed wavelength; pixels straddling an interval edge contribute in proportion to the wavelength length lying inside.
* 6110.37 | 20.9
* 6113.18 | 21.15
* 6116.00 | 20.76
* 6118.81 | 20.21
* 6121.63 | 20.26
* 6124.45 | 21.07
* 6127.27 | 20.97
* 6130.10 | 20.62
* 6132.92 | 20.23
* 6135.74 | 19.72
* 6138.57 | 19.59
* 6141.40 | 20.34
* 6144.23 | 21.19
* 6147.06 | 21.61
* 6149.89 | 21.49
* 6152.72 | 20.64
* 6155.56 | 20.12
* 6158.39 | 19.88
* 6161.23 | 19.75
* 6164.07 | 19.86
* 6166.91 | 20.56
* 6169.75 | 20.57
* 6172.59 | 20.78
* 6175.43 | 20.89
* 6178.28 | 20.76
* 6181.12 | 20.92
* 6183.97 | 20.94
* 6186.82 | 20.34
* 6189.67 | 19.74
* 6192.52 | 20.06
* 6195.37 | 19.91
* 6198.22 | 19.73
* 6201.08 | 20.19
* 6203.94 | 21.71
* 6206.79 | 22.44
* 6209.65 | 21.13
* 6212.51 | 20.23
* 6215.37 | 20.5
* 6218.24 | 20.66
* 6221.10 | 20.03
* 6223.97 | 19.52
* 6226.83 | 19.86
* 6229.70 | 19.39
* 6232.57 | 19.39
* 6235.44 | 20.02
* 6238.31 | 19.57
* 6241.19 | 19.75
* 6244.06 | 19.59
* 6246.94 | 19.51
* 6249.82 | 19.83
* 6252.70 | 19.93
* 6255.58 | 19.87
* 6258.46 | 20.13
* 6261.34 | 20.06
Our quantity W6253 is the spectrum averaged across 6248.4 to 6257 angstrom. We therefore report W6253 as 19.9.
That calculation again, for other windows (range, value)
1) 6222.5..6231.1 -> 19.6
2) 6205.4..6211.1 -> 21.8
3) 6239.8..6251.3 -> 19.7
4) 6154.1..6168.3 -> 20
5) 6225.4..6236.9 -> 19.7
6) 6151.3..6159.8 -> 20.2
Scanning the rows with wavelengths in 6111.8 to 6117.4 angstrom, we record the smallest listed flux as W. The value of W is 20.76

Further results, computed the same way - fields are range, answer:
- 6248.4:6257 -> 19.83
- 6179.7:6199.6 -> 19.73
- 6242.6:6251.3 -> 19.51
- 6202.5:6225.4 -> 19.52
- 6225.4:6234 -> 19.39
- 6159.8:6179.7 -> 19.75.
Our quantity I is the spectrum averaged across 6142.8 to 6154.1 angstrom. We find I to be 21.2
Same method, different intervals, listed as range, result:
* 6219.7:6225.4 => 19.8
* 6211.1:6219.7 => 20.5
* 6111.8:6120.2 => 20.7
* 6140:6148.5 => 21.1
